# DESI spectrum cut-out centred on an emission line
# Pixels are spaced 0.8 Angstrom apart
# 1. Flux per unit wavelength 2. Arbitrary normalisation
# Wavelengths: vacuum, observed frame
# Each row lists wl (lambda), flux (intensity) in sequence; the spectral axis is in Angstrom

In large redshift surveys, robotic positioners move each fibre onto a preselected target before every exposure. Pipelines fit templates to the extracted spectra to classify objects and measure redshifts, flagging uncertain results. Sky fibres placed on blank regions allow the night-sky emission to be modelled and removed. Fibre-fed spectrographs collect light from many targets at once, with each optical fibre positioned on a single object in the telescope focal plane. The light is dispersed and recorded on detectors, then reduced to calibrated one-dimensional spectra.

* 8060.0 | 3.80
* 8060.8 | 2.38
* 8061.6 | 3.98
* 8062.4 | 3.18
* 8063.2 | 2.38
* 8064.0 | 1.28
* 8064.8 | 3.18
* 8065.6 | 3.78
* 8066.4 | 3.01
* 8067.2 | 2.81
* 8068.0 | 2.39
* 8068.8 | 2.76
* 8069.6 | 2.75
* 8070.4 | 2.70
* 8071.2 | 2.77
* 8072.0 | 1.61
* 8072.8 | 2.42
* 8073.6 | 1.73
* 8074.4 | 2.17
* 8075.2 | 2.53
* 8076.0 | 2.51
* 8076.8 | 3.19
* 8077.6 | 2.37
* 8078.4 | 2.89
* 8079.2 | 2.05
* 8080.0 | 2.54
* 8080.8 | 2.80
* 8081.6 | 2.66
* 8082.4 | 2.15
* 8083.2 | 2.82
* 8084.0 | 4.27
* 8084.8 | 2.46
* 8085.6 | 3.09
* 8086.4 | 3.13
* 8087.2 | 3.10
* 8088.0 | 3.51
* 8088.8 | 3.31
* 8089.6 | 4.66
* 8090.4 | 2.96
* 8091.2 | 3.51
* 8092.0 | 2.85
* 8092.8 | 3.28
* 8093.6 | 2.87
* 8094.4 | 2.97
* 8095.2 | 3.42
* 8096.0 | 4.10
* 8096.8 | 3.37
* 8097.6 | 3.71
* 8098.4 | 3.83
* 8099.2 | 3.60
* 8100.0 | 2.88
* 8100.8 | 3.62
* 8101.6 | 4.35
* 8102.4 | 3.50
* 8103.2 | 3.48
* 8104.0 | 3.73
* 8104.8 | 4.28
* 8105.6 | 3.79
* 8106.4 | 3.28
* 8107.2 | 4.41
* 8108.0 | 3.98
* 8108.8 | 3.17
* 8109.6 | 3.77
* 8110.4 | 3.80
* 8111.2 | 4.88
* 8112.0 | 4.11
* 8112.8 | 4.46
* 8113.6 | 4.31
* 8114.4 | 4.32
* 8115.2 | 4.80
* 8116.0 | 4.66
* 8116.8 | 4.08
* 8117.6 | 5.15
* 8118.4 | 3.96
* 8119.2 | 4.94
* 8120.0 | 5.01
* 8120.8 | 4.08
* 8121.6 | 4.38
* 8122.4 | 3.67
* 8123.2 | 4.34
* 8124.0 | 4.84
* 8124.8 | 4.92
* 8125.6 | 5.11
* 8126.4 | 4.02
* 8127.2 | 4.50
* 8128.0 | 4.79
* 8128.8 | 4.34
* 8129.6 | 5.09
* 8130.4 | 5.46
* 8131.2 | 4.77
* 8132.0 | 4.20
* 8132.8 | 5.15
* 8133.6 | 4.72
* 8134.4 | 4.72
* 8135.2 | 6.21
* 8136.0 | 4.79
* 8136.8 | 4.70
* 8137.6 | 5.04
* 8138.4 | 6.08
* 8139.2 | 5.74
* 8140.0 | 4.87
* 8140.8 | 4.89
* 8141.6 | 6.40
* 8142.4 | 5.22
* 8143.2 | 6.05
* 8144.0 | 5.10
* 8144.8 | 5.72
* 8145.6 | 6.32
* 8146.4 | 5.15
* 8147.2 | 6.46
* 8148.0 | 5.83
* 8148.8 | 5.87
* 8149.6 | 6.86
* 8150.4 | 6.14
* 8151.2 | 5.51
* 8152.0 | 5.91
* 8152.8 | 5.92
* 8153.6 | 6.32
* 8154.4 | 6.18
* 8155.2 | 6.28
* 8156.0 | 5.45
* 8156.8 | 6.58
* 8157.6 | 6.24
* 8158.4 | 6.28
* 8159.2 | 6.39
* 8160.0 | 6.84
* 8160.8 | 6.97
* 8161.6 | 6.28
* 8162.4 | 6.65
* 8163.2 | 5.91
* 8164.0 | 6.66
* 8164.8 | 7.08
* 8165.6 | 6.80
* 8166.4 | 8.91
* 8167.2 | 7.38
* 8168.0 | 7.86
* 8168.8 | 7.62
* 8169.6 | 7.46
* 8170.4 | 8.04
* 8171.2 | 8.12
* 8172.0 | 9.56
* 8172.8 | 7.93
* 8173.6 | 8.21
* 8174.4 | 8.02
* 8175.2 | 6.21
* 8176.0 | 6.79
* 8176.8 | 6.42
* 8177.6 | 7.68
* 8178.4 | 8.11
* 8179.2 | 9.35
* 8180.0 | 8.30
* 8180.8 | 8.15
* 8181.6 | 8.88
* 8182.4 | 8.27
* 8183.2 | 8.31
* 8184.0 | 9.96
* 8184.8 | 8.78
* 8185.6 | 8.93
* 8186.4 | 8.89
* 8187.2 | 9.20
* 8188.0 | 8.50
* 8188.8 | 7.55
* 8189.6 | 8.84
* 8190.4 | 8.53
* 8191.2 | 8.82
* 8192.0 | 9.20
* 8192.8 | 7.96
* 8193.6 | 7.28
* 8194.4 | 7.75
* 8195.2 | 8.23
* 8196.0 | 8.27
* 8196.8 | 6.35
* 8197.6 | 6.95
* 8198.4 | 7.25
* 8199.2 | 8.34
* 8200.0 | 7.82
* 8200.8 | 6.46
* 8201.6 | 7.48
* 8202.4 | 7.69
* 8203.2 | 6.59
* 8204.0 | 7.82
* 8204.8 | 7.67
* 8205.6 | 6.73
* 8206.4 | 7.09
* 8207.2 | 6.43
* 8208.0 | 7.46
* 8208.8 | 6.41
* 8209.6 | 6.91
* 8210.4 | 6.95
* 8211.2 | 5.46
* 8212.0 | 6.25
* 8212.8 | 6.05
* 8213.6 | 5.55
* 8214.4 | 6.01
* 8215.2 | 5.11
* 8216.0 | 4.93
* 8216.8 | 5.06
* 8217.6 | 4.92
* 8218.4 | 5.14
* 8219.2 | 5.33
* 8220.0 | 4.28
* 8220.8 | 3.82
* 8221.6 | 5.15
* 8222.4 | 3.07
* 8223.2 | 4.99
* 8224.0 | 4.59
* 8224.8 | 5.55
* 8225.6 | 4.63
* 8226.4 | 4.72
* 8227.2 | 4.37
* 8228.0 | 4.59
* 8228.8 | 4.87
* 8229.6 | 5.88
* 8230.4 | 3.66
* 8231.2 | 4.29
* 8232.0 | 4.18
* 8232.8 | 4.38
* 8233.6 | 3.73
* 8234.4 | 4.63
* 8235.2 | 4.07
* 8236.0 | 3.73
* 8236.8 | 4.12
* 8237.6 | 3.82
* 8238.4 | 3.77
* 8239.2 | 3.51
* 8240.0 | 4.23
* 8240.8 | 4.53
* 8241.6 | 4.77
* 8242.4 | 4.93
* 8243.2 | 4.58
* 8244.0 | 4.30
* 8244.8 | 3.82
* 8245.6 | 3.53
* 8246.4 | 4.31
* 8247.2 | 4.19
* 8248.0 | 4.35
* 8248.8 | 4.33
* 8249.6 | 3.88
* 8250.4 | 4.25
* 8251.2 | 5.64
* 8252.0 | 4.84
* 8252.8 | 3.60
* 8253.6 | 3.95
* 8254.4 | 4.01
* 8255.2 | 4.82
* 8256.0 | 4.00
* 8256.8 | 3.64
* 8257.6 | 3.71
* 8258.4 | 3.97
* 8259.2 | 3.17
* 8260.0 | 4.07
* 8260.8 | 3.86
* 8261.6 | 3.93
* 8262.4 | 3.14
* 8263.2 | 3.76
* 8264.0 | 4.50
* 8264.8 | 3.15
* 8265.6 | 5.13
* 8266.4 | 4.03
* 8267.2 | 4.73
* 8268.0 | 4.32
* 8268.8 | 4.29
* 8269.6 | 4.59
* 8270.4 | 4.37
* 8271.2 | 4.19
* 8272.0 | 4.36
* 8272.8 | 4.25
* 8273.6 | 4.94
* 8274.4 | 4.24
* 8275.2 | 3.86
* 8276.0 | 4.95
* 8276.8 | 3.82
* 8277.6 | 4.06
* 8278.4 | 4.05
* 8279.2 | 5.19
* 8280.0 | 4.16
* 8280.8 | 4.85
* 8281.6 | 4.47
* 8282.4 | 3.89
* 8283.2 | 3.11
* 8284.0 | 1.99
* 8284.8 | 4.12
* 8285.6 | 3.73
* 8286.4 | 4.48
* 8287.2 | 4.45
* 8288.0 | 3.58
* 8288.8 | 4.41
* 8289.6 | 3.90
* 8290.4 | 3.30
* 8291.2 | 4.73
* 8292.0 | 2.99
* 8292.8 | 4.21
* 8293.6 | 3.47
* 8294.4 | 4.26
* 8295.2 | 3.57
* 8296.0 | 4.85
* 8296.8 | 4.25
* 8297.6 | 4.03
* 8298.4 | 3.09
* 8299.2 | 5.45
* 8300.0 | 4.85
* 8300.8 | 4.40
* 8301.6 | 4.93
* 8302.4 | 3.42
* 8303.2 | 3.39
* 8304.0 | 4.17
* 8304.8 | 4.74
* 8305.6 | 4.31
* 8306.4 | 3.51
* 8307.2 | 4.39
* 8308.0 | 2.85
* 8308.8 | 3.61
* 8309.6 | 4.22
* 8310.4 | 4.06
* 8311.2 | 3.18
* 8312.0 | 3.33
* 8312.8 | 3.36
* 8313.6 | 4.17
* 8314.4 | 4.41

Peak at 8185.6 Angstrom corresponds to Mg II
